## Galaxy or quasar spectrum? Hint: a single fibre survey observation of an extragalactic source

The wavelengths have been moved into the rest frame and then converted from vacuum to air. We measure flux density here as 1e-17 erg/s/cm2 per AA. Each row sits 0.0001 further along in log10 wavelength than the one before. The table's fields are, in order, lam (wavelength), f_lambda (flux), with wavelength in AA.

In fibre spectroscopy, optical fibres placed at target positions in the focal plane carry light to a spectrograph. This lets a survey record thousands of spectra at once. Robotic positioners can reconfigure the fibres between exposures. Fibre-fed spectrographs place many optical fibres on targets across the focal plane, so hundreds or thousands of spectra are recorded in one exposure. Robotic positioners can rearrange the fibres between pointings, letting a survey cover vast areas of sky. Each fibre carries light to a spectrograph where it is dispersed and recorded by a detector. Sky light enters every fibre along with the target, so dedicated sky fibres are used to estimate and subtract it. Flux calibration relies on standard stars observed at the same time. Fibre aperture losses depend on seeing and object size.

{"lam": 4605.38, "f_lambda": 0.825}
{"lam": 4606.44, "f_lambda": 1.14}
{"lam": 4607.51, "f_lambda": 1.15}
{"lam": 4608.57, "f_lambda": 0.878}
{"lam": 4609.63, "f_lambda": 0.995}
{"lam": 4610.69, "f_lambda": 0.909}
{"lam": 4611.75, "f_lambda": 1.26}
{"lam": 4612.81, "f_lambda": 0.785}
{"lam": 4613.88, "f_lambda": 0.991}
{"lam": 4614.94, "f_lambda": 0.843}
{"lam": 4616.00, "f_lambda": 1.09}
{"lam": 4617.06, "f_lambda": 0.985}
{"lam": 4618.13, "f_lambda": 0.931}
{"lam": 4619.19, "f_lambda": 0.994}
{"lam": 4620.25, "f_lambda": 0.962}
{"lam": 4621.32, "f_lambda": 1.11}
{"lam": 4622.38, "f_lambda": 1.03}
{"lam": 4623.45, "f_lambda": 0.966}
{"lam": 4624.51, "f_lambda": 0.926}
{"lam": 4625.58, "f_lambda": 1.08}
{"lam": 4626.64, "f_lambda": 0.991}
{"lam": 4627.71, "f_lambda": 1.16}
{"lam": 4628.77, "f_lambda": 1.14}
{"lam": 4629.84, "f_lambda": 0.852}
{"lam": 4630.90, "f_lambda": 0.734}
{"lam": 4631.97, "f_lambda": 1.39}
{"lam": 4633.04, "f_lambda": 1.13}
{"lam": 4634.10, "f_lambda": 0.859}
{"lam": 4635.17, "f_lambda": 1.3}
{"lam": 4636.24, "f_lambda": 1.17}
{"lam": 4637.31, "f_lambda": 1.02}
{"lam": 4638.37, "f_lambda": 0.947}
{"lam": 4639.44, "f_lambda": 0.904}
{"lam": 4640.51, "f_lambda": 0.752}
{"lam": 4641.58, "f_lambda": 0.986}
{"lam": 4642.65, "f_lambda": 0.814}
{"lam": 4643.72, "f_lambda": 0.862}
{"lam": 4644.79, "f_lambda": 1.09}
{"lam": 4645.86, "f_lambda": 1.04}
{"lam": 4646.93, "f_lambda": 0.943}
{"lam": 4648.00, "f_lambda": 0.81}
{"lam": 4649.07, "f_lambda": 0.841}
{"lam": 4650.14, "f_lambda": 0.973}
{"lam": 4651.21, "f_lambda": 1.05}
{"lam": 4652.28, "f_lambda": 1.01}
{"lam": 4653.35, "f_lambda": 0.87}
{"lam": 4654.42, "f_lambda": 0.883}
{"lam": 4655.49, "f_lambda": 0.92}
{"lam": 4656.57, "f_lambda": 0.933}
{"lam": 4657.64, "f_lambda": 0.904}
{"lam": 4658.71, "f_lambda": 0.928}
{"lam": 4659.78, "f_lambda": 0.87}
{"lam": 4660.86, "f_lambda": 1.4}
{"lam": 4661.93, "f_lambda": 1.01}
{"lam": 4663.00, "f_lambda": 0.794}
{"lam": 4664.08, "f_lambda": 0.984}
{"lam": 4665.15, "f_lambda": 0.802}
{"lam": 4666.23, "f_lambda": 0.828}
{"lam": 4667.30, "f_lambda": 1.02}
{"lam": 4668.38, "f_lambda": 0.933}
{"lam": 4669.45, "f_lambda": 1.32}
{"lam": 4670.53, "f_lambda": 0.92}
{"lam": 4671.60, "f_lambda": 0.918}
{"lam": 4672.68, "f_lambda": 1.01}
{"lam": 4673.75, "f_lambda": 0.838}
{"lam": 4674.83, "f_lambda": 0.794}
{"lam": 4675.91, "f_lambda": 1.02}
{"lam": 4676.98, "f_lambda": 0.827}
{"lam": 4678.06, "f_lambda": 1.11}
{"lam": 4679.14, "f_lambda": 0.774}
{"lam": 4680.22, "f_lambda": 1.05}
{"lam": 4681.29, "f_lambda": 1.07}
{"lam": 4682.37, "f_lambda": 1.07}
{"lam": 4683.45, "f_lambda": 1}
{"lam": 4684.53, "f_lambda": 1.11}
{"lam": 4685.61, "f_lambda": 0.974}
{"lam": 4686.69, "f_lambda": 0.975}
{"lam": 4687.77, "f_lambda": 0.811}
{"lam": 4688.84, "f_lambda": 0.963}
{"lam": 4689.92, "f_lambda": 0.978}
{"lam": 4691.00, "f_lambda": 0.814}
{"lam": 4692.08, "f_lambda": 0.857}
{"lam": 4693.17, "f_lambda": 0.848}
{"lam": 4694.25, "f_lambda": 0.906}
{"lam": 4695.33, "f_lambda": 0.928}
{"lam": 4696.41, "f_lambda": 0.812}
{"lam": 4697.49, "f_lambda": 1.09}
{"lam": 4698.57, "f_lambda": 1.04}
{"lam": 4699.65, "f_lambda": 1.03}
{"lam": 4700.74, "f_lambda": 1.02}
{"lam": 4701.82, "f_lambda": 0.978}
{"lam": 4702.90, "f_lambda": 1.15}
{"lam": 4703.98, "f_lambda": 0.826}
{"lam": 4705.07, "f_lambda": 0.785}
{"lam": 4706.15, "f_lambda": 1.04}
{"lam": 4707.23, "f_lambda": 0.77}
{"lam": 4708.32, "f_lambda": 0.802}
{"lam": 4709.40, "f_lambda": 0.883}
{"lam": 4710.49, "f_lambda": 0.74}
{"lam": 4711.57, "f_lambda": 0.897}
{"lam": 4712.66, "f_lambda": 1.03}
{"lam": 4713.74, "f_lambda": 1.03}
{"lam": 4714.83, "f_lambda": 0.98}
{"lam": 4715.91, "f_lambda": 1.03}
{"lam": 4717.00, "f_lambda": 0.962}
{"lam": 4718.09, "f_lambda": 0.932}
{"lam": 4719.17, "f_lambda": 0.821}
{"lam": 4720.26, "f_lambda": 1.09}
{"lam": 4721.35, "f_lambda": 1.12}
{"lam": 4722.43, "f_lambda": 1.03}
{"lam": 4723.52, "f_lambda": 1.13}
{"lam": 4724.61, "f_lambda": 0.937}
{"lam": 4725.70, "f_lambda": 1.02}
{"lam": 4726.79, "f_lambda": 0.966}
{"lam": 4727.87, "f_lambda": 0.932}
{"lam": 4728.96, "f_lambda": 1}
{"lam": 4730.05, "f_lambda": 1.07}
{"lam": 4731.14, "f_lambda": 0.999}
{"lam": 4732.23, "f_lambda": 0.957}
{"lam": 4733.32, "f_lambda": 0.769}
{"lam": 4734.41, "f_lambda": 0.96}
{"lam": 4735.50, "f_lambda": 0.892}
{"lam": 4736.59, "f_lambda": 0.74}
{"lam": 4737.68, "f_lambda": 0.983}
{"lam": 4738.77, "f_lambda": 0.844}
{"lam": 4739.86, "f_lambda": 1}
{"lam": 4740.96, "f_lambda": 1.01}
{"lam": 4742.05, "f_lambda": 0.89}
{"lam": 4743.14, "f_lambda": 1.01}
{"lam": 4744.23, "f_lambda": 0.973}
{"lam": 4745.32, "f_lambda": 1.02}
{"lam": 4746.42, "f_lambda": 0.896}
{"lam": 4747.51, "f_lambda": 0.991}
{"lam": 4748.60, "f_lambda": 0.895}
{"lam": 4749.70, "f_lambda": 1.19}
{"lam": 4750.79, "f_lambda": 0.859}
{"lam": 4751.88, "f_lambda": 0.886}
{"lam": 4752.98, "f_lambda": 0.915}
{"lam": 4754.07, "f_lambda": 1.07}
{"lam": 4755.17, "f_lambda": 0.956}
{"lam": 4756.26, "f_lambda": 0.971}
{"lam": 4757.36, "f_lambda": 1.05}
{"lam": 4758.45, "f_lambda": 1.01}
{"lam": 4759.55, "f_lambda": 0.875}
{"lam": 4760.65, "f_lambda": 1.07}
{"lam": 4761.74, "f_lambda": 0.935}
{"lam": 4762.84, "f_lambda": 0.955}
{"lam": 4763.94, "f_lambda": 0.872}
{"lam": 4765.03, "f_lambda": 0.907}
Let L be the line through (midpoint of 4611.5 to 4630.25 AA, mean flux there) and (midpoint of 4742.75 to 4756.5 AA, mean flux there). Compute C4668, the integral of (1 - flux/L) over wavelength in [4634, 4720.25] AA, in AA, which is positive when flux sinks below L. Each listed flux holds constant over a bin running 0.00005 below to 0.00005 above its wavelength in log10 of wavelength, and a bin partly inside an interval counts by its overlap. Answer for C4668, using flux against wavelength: 3.3 AA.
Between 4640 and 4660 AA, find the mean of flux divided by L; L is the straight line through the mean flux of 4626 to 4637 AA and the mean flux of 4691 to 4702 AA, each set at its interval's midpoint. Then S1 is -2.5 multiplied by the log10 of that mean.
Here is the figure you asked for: 0.13 mag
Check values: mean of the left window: 1.07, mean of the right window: 0.943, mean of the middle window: 0.921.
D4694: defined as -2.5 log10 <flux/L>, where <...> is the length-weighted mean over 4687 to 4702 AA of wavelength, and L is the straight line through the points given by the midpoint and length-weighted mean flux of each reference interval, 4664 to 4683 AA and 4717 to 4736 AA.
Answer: 0.04 mag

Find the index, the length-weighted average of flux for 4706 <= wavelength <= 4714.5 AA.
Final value 0.894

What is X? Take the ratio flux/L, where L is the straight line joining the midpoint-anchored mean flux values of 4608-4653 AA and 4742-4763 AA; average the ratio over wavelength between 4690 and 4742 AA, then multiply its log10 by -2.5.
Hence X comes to 0.04 mag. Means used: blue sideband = 0.988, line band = 0.945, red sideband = 0.973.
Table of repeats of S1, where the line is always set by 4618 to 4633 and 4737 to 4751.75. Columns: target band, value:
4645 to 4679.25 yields 0.062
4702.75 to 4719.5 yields 0.076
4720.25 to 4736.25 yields -0.016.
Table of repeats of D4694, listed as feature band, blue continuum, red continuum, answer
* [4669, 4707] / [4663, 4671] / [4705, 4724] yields -0.003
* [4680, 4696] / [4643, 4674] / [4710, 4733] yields 0.016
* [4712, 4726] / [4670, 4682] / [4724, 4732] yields -0.029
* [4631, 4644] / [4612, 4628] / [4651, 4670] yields -0.025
